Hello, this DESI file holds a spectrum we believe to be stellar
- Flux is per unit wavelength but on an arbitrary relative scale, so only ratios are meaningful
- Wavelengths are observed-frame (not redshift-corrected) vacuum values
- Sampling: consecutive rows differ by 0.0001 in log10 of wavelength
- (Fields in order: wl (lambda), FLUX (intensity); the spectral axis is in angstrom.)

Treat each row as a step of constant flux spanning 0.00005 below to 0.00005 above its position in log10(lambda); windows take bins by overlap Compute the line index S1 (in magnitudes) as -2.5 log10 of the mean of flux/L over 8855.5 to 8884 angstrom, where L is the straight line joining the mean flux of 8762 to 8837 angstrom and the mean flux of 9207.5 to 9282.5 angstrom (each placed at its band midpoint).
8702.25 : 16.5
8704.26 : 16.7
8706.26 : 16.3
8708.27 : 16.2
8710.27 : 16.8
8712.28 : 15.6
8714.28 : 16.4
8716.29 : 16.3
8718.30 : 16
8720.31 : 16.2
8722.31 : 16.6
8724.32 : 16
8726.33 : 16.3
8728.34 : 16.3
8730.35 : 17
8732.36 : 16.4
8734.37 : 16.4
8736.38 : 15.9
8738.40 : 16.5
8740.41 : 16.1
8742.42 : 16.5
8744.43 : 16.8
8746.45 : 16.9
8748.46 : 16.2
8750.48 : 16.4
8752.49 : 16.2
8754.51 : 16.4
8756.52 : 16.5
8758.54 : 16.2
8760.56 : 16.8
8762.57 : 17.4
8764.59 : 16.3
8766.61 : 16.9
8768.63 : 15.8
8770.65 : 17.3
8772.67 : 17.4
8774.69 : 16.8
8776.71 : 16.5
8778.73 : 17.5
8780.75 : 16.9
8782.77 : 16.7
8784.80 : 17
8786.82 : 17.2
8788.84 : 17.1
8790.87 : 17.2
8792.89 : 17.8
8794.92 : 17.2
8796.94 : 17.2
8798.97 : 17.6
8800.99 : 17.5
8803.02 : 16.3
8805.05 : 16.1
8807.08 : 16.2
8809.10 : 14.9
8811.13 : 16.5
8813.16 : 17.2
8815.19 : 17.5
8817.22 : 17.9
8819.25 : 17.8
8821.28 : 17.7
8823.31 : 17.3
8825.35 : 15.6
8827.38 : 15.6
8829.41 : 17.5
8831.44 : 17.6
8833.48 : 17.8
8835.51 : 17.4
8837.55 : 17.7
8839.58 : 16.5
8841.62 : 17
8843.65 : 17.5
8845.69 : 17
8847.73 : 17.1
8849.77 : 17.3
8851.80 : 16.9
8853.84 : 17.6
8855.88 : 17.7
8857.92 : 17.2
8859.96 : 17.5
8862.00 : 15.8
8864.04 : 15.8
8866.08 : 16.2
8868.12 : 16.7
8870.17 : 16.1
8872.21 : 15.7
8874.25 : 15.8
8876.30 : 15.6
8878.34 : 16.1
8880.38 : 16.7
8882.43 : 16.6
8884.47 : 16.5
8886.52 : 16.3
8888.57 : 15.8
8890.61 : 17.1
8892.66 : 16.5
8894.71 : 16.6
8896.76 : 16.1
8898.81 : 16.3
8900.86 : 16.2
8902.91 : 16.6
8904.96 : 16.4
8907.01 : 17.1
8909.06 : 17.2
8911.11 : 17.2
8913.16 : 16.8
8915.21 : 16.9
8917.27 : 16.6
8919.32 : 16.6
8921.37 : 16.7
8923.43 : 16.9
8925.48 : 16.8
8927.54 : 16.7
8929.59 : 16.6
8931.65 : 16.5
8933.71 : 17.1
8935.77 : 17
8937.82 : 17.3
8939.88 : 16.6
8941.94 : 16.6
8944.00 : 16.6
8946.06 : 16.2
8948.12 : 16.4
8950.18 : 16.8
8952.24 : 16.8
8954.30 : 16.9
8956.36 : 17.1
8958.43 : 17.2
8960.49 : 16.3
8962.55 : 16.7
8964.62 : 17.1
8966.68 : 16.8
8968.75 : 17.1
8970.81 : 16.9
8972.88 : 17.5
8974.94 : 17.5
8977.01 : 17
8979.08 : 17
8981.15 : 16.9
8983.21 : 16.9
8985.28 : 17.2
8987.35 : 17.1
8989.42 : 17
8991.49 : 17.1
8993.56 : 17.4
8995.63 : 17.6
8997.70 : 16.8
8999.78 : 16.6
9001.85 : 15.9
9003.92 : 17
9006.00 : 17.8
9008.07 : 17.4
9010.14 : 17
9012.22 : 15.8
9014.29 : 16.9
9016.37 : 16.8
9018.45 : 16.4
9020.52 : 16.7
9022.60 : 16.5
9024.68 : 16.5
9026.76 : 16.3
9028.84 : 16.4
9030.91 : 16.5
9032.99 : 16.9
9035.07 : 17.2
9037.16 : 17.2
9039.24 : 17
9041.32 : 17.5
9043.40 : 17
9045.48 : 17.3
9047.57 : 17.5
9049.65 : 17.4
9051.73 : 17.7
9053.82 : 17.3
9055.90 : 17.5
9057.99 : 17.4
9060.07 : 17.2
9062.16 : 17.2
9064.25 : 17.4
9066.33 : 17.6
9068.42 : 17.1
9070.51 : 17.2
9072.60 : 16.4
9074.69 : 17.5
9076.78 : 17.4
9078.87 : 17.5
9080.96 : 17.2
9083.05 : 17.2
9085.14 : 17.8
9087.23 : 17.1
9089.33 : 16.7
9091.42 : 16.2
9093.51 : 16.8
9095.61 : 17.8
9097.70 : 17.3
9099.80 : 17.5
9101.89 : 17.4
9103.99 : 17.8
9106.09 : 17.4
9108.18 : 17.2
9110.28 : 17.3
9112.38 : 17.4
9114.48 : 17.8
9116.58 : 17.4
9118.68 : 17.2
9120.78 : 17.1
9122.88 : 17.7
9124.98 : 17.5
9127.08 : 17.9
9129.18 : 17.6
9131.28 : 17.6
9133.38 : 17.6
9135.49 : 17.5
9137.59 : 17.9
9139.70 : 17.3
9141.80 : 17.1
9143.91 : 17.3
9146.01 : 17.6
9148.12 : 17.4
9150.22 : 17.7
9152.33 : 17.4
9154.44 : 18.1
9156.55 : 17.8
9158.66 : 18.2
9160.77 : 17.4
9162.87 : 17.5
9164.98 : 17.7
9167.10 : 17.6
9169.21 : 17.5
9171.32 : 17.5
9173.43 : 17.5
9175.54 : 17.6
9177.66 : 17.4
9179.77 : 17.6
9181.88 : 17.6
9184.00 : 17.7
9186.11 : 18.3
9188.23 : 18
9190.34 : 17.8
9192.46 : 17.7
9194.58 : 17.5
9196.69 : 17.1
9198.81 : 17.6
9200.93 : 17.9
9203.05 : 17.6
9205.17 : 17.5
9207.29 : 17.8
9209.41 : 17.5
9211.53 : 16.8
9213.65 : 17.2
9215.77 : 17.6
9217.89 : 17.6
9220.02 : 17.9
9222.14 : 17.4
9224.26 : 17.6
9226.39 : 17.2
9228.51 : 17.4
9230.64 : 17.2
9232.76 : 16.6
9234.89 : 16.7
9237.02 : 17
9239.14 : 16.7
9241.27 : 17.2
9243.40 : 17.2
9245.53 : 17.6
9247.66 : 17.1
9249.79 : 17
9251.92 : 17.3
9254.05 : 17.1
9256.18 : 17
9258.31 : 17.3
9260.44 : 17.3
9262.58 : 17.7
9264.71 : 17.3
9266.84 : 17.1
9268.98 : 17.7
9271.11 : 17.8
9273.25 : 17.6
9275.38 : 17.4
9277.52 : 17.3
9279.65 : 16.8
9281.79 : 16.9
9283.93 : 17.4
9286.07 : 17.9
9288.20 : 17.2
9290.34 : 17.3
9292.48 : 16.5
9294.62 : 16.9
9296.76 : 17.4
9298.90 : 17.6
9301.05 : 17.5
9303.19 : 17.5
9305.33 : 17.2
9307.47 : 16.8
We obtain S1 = 0.043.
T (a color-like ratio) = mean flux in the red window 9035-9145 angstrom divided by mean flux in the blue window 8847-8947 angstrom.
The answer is 1.0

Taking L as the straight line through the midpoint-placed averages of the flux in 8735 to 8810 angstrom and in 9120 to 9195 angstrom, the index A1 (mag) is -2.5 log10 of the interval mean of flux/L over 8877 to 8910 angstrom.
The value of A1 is 0.03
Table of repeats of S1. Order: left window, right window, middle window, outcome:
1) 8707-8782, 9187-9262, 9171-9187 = -0.02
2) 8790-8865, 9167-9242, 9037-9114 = 0.00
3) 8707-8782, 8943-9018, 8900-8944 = 0.00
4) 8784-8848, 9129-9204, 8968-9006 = 0.02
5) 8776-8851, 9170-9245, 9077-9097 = 0.01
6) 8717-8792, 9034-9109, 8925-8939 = 0.01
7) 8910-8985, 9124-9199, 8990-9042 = 0.02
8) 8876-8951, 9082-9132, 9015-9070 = 0.00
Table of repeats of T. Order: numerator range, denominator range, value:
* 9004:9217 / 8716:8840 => 1.03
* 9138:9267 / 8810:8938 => 1.04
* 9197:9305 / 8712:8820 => 1.04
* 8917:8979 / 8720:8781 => 1.02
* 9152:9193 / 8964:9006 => 1.04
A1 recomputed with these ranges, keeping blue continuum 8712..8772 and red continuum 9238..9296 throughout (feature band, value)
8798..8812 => 0.006 mag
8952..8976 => -0.014 mag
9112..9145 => -0.029 mag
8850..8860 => -0.049 mag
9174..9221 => -0.029 mag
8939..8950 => 0.016 mag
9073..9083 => -0.023 mag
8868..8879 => 0.047 mag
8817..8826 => -0.045 mag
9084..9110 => -0.017 mag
